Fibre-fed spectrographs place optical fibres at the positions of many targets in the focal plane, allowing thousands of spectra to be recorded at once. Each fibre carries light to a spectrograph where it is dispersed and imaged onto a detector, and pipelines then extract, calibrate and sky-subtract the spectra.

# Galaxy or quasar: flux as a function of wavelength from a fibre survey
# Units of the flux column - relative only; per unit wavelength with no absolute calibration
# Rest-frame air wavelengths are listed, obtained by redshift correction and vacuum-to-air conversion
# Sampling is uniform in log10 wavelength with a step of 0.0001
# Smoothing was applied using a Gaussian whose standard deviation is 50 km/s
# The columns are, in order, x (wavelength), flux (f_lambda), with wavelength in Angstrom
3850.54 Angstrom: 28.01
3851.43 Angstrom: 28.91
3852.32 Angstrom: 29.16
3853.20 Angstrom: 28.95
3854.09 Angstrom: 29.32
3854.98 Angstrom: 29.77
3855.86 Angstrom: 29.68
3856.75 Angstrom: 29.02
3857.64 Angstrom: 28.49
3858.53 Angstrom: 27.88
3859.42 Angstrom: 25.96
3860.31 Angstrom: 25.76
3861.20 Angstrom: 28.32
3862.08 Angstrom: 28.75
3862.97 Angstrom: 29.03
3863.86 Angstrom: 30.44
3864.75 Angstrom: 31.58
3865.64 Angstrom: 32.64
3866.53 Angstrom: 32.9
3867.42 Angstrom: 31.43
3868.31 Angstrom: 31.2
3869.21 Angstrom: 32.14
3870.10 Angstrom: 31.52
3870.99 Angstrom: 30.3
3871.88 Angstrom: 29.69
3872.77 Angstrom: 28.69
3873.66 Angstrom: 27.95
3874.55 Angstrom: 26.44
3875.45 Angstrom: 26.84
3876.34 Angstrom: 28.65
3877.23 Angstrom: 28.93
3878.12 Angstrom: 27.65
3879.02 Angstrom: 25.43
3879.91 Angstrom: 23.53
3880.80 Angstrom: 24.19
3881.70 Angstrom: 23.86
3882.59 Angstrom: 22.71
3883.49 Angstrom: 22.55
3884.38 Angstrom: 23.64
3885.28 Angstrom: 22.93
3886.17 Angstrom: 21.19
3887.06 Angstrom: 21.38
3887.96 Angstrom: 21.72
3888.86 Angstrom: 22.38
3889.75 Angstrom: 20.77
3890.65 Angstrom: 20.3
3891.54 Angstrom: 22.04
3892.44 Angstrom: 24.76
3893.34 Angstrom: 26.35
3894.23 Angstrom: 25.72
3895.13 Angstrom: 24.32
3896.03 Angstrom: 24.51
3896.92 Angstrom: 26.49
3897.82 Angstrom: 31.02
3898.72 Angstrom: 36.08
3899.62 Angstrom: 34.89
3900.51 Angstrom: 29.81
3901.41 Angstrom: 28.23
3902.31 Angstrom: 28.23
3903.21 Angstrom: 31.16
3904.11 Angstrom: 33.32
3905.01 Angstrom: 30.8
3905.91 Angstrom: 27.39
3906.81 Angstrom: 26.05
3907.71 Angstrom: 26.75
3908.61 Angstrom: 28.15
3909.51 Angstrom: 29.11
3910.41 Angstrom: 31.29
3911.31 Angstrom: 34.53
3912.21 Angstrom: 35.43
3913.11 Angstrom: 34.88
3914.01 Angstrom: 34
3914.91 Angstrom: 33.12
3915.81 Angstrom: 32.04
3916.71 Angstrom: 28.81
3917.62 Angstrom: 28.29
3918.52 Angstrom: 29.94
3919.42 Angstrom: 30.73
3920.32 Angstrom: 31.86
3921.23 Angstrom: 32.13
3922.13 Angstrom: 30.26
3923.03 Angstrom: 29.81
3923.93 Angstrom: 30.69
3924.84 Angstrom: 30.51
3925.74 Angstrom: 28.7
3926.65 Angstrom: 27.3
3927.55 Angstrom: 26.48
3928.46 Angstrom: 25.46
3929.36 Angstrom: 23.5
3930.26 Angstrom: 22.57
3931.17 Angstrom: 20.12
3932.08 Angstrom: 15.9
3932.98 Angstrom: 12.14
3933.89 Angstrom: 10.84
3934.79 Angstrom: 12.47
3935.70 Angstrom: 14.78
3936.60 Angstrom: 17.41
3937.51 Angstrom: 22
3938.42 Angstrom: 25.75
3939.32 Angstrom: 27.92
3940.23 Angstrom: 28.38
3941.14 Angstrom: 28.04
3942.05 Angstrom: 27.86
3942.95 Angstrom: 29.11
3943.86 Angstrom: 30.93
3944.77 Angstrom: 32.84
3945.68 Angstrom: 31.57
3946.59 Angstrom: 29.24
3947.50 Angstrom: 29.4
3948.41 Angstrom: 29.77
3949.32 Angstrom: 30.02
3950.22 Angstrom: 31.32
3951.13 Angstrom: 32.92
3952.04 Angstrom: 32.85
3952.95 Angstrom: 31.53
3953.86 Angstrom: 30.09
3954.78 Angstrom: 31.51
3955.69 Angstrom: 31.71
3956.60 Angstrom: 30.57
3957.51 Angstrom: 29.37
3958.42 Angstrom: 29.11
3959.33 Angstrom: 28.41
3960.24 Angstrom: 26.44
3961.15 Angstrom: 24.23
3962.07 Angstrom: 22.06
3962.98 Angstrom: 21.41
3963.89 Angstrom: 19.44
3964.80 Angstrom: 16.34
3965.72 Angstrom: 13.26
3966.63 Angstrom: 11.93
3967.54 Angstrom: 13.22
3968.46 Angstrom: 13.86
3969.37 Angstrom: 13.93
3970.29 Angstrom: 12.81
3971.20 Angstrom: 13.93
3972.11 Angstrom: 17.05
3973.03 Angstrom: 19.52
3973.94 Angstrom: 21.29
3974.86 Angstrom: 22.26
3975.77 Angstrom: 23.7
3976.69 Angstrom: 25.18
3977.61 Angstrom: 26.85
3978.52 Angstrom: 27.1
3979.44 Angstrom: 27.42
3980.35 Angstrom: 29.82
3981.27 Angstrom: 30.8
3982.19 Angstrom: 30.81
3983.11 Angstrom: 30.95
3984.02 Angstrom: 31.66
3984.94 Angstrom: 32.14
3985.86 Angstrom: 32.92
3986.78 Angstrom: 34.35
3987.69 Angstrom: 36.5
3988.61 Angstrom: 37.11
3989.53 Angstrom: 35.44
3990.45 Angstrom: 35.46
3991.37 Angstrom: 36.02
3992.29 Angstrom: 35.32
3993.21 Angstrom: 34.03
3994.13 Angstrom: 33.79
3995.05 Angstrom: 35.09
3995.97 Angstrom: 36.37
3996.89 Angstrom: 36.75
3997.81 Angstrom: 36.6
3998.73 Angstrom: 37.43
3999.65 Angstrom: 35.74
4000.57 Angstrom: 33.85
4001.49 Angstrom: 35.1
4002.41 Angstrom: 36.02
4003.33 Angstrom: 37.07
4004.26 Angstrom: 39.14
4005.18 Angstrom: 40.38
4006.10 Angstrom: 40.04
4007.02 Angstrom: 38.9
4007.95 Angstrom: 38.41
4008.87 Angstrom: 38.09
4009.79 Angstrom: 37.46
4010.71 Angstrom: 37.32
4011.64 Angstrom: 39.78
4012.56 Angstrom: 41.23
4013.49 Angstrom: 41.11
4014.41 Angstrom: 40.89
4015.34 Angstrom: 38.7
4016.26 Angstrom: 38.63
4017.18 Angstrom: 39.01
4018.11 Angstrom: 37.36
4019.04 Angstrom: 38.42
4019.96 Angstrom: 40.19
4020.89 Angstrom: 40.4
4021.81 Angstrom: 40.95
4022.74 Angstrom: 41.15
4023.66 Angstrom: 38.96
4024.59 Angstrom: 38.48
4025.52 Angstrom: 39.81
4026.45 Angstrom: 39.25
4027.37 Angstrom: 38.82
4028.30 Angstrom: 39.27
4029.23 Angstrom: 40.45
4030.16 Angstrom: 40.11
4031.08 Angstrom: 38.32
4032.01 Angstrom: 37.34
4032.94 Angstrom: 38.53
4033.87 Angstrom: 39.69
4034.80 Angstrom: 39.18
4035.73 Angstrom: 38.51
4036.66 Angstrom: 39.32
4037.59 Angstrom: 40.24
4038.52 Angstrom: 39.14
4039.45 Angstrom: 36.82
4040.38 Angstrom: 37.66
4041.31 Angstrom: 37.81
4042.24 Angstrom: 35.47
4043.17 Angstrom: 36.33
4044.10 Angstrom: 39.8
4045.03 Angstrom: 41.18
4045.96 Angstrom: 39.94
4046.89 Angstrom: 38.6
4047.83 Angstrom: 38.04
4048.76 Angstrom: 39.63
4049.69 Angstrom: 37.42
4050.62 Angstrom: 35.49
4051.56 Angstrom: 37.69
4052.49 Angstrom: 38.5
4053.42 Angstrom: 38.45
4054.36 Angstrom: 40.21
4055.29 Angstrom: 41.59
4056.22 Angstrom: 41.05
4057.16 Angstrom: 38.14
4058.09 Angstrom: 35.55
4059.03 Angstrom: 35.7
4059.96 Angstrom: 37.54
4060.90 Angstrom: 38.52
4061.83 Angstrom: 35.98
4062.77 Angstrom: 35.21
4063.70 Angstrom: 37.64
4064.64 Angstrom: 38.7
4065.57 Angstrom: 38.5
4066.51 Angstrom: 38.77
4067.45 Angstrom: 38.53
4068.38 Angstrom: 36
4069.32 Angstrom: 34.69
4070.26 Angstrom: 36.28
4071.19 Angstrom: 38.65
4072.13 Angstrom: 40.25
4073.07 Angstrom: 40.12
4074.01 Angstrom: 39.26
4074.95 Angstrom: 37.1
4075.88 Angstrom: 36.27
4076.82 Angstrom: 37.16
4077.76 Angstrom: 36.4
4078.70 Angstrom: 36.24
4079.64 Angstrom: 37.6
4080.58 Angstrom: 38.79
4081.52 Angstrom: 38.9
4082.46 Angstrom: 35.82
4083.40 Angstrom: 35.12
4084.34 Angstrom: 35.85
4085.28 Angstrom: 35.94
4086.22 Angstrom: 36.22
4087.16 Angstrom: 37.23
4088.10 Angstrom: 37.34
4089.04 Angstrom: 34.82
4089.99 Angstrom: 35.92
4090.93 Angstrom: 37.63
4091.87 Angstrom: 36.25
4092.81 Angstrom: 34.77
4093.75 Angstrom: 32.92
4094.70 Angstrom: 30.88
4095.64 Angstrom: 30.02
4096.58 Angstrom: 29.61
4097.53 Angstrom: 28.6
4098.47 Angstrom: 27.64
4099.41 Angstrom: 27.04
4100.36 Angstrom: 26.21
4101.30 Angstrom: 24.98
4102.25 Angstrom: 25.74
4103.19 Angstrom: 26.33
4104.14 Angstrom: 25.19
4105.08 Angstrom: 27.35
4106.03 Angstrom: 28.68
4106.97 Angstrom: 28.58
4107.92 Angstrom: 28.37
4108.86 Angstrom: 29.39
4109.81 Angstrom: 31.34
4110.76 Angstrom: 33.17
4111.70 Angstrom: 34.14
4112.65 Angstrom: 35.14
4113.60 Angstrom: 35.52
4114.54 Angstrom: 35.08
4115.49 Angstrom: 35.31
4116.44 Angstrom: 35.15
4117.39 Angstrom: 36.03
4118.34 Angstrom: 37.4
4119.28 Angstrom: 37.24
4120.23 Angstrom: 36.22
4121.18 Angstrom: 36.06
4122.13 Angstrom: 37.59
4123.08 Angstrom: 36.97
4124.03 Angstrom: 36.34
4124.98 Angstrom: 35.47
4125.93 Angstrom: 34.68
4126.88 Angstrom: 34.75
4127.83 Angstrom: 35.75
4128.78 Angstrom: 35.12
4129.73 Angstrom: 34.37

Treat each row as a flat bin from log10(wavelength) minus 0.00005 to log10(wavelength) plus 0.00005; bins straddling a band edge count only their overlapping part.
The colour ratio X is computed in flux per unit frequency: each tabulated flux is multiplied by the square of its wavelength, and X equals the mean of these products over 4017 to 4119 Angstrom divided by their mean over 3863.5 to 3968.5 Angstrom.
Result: 1.45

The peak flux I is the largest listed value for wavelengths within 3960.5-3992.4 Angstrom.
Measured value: 37.11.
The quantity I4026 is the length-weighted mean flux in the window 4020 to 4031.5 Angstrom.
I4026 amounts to 39.7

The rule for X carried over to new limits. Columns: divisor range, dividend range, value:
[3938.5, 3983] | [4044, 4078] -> 1.57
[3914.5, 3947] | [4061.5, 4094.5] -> 1.52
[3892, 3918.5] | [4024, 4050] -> 1.39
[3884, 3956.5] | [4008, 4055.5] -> 1.50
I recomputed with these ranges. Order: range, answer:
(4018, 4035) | 41.15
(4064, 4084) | 40.25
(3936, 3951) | 32.84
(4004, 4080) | 41.59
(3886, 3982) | 36.08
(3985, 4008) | 40.38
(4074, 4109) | 39.26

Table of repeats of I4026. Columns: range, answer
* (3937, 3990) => 26.5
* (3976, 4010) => 34.4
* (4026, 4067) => 38.4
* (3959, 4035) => 32.5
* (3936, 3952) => 28.5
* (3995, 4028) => 38.5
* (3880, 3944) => 26.4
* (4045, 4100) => 36.5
